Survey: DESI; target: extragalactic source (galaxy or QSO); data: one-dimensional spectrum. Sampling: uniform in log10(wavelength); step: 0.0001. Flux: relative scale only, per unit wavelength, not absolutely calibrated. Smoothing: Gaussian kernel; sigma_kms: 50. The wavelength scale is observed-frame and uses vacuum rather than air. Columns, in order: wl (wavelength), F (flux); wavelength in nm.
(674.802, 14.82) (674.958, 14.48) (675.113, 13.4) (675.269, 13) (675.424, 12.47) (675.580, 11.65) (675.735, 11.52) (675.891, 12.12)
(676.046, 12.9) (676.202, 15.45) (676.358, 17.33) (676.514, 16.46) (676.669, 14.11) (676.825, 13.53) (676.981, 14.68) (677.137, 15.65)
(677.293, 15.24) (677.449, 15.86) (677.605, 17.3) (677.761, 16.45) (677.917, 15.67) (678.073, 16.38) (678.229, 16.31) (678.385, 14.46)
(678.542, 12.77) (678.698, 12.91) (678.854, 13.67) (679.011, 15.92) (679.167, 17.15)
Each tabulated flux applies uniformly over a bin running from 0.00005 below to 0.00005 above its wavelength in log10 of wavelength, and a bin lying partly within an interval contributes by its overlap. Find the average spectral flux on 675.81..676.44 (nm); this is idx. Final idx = 14.4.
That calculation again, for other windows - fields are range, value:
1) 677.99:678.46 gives 15.7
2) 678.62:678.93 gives 13.3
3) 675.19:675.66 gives 12.4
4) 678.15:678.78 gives 14.1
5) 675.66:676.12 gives 12.2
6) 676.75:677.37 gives 14.8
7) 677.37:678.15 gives 16.3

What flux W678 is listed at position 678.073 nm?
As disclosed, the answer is 16.38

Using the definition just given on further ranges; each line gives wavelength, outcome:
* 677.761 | 16.45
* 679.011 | 15.92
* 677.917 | 15.67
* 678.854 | 13.67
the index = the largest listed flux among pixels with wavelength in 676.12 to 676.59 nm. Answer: 17.33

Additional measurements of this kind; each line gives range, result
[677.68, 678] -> 16.45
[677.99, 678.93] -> 16.38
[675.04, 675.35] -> 13.4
